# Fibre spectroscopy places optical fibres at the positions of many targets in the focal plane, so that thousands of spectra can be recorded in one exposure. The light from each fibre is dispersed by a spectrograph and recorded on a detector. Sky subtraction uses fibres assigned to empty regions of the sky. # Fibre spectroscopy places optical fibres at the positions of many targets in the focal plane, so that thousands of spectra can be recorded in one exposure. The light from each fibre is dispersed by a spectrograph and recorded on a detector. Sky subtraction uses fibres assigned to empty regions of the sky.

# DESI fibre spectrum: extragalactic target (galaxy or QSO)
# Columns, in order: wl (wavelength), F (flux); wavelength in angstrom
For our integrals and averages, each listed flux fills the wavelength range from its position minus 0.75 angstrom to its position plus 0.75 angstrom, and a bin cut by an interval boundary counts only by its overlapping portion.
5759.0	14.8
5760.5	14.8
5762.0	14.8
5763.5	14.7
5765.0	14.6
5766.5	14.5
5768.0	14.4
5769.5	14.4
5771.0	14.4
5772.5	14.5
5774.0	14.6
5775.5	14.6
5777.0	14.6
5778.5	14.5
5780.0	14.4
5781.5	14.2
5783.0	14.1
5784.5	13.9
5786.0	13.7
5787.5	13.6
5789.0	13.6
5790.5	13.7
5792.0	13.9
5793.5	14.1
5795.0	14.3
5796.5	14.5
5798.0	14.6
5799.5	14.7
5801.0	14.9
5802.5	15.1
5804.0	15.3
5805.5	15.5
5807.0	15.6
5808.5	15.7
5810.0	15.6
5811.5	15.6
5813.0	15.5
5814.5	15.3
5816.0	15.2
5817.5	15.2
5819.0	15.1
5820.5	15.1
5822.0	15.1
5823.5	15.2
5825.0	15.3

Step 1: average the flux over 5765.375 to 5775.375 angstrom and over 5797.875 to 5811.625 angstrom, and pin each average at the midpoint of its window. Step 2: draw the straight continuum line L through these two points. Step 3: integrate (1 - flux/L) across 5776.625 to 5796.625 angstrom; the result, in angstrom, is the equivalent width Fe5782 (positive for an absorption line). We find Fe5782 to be 1.1 angstrom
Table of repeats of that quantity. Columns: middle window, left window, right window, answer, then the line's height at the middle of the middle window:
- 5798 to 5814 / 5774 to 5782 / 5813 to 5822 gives -0.34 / 15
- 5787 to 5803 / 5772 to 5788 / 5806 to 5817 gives 0.62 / 14.8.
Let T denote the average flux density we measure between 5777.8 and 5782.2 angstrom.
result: 14.4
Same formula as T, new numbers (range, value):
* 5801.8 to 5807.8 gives 15.4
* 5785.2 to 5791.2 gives 13.7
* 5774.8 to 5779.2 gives 14.6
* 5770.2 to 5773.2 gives 14.4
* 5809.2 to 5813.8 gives 15.6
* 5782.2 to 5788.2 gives 13.8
